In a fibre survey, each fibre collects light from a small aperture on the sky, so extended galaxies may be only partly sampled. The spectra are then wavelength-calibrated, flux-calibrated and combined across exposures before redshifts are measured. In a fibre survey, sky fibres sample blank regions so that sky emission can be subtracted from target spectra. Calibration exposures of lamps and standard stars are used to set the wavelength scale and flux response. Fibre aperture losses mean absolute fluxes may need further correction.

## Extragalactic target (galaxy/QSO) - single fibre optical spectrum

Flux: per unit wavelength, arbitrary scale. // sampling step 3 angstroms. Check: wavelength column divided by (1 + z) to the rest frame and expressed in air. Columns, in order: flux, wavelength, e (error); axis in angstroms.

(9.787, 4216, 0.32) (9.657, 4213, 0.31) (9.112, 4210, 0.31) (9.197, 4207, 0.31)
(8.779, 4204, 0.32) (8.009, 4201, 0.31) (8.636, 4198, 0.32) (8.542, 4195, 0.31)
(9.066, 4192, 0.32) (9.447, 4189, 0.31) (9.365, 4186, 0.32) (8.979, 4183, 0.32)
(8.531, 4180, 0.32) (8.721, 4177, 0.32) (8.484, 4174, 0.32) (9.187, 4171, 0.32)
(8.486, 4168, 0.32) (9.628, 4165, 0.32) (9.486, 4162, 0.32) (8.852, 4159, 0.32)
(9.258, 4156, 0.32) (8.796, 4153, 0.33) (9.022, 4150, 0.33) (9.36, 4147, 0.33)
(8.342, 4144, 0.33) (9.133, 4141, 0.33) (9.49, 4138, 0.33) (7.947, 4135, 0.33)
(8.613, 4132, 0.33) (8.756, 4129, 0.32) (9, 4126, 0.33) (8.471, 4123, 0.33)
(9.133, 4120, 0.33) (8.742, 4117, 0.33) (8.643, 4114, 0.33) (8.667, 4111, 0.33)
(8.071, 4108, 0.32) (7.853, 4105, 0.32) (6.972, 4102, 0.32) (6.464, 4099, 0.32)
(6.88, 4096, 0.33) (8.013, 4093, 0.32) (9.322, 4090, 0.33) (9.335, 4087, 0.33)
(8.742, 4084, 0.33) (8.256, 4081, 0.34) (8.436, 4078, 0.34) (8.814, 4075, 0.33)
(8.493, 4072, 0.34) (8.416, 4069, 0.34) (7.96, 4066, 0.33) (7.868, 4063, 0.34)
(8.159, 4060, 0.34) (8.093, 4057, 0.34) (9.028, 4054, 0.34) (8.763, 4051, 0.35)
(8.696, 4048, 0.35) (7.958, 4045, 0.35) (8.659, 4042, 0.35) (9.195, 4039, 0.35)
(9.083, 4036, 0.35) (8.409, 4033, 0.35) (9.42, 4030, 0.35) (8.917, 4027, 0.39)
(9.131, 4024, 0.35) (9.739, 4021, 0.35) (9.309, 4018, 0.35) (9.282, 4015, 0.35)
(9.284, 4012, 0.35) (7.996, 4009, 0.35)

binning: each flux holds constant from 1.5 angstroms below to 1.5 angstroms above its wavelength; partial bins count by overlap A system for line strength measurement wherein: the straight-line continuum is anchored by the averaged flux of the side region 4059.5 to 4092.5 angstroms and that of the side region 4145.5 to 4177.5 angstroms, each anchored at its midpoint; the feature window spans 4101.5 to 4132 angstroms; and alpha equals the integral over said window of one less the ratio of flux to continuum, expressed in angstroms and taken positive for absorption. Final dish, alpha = 1.0 angstroms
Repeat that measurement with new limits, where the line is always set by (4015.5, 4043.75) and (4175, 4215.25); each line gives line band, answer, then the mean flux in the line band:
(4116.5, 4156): 0.6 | 8.85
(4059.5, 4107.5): 4.9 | 8.12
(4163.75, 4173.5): -0.1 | 9.02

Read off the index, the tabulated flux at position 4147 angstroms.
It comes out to 9.36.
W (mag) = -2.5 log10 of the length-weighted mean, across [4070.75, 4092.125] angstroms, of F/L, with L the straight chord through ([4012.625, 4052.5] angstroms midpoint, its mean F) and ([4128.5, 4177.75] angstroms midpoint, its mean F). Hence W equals 0.02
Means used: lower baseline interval 8.97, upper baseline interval 8.92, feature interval 8.75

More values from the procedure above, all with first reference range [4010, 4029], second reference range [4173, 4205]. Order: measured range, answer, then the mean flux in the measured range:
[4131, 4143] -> 0.017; 8.78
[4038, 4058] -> 0.066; 8.63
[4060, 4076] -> 0.104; 8.28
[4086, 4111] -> 0.148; 7.88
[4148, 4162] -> -0.021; 9.05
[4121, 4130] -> 0.024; 8.76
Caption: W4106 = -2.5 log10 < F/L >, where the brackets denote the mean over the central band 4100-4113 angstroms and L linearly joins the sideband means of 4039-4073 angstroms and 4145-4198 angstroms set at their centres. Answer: 0.11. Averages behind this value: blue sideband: 8.41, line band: 7.86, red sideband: 9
